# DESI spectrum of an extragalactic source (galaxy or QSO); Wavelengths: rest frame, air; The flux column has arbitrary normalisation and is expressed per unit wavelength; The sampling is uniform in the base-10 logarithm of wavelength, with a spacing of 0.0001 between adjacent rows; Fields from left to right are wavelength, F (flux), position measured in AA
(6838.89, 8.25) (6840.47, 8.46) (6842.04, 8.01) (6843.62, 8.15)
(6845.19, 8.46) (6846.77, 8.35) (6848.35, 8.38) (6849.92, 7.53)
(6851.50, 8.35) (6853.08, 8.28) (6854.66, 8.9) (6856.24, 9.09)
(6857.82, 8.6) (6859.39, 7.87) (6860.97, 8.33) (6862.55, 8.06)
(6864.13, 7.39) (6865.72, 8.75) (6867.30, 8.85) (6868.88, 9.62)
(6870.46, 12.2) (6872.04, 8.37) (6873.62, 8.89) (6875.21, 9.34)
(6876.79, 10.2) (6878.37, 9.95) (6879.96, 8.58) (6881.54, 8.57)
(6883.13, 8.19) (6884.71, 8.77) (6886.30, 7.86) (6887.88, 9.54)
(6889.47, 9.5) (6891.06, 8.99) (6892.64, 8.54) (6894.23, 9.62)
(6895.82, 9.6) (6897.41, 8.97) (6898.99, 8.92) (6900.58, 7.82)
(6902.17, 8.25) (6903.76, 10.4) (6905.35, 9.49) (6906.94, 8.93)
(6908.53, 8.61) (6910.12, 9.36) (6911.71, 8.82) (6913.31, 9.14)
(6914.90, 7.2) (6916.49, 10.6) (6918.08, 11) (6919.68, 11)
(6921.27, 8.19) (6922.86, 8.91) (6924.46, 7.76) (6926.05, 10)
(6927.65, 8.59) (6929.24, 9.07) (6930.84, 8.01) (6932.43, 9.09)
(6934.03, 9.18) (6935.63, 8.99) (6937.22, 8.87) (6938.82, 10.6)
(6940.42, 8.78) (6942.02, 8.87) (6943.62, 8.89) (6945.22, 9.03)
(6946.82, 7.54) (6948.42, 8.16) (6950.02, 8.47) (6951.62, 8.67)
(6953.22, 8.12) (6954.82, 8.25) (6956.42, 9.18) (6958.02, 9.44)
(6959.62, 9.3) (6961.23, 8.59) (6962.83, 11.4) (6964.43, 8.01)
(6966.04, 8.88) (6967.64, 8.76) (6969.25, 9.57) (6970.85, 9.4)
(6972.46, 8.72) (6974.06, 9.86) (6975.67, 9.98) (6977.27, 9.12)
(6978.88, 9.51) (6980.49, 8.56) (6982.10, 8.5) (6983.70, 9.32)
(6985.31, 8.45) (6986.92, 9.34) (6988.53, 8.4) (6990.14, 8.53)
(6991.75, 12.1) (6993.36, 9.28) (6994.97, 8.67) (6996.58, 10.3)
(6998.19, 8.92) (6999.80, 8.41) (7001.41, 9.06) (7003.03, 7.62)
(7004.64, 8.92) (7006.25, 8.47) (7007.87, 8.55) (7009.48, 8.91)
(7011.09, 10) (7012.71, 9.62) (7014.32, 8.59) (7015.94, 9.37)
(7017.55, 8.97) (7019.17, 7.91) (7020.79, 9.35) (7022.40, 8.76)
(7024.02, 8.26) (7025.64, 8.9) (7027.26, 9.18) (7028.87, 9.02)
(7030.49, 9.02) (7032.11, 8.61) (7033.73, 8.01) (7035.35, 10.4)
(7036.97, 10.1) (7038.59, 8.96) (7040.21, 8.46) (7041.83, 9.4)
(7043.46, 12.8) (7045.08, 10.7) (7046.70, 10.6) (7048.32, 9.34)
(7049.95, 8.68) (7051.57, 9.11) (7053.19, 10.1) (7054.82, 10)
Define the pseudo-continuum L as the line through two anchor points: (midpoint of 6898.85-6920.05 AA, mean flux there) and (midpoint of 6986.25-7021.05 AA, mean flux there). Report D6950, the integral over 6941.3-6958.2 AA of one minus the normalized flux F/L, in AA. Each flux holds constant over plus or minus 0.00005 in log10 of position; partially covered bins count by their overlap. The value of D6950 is 1.1 AA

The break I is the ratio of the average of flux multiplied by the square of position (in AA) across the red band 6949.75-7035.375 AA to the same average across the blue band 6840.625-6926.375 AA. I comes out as 1.05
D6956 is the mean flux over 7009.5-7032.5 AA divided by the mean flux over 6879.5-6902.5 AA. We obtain 1.02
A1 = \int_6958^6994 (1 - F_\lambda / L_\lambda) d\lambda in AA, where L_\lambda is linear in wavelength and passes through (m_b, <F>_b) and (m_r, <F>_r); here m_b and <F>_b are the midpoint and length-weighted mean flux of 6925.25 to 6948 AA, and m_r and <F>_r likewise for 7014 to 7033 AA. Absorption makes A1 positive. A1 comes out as -1.5 AA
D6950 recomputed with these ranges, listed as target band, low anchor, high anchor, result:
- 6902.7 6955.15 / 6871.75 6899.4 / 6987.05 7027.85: 0.2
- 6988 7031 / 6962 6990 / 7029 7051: 1.7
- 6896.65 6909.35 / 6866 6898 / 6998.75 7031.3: 0.3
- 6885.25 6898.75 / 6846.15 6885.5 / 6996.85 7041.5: -0.4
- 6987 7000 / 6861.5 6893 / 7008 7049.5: -0.2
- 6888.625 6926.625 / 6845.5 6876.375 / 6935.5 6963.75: -1.3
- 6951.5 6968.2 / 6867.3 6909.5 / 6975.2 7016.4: 0.2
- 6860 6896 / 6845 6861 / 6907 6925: -1.4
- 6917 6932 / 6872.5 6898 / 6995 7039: -0.3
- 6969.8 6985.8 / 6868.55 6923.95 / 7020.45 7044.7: 0.2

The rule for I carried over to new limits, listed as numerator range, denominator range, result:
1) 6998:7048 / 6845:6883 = 1.09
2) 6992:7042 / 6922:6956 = 1.05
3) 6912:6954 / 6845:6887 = 1.04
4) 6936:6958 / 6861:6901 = 0.99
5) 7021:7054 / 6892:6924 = 1.07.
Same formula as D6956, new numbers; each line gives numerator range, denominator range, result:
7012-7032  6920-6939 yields 1.00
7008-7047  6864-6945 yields 1.02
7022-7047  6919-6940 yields 1.04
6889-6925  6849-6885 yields 1.03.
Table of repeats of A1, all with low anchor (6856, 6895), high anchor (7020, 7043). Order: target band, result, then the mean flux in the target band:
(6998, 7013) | 0.4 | 8.82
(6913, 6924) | -0.5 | 9.4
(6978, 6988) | 0.1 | 8.93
